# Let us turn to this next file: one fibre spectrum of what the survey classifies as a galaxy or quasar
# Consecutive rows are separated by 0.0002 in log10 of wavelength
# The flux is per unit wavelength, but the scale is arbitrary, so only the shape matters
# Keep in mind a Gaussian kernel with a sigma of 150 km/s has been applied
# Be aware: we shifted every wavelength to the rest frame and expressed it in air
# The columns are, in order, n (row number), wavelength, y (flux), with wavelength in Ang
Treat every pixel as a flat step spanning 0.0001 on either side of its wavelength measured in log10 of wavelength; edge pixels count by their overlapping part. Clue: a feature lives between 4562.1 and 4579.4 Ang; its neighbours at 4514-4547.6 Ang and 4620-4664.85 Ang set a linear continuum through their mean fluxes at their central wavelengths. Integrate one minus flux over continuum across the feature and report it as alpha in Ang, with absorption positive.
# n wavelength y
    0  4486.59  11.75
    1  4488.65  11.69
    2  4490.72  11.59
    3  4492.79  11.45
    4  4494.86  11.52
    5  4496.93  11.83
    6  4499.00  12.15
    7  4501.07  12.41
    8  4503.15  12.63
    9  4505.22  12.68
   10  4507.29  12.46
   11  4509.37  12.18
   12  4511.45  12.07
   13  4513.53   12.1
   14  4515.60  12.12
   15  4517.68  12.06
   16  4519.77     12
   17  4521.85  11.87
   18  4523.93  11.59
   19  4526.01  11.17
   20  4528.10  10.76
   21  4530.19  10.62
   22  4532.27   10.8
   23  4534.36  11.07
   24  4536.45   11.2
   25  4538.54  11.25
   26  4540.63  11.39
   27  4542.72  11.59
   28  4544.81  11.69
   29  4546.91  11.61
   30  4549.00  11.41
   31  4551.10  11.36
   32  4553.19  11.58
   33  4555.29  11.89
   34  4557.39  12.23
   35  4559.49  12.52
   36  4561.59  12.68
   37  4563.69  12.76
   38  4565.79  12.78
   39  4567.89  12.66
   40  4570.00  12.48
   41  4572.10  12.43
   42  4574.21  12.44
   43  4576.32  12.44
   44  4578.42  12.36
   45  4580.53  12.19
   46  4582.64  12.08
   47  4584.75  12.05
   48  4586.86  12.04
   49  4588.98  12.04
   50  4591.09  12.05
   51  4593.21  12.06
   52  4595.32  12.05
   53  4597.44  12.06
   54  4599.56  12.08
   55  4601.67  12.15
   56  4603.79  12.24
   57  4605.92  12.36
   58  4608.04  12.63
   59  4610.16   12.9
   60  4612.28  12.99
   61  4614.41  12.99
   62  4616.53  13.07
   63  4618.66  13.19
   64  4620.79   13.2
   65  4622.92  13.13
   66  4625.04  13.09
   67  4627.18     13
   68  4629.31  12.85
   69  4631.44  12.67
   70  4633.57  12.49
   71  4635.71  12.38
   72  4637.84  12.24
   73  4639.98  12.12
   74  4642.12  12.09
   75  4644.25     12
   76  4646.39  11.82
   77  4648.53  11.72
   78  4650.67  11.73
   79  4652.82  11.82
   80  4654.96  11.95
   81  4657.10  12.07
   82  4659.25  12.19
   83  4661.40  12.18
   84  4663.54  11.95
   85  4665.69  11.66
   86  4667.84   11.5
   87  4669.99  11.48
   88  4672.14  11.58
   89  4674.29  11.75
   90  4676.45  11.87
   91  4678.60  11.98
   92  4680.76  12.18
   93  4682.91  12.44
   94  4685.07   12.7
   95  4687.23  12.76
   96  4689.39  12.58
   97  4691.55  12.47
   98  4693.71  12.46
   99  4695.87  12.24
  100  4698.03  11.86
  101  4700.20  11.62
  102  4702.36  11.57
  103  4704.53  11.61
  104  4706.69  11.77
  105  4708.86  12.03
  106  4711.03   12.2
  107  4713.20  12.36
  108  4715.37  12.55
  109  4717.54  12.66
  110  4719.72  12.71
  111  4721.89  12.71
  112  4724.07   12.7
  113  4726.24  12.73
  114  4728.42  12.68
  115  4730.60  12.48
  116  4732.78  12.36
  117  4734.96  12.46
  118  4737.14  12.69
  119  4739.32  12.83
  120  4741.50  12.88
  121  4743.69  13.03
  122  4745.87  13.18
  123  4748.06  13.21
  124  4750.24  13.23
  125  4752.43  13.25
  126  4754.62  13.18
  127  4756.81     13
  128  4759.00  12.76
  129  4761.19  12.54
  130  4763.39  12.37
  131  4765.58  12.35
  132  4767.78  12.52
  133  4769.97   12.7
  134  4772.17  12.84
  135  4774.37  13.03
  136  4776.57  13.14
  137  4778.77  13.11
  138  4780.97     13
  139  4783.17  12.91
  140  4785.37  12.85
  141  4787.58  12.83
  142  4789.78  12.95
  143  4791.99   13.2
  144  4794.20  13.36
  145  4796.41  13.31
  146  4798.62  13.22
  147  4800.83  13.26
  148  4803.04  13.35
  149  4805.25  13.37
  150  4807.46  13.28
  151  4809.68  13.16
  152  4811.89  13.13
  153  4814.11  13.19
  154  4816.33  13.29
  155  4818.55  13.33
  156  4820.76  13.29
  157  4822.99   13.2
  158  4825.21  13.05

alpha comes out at -1.18 Ang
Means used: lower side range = 11.4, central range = 12.6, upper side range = 12.3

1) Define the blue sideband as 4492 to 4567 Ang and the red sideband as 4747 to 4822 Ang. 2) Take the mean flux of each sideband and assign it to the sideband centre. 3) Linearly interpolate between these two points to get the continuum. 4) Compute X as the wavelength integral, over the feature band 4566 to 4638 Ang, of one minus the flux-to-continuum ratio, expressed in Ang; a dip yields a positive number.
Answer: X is -2.0 Ang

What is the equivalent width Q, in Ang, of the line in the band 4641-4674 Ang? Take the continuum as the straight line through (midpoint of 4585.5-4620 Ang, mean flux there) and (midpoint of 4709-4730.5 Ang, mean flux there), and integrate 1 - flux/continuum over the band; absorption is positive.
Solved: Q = 1.7 Ang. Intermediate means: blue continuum 12.4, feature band 11.8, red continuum 12.6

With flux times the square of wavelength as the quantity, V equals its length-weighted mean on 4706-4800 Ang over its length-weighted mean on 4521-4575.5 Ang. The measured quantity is 1.19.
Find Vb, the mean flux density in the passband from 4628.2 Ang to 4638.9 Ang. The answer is 12.5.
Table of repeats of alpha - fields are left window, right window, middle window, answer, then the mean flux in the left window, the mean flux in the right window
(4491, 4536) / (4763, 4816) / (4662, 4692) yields 1.1 Ang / 11.8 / 13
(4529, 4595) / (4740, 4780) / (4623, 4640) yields -0.5 Ang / 11.9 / 12.9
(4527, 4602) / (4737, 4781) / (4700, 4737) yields 1.1 Ang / 11.9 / 12.9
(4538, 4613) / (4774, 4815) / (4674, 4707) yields 1.4 Ang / 12.2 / 13.1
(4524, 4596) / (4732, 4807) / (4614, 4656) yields -0.7 Ang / 11.9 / 13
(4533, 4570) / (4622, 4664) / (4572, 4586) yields -0.3 Ang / 11.9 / 12.3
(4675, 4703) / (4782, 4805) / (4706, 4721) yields 0.1 Ang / 12.2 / 13.1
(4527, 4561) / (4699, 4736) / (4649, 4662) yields 0.0 Ang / 11.5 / 12.3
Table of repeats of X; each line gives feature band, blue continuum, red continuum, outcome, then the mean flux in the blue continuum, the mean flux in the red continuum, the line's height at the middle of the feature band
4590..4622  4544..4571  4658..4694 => -1.12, 12.1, 12.1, 12.1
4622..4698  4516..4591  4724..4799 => 1.15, 11.9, 12.9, 12.4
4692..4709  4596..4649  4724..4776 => 1.06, 12.5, 12.8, 12.7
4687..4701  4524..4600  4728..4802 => 0.31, 11.9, 12.9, 12.5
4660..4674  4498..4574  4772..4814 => 0.88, 11.9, 13.1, 12.5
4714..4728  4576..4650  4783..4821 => 0.21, 12.4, 13.2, 12.9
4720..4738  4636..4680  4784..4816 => -0.10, 11.9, 13.2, 12.5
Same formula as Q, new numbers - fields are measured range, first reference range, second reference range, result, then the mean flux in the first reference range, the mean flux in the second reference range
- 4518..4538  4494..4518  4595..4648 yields 1.6 Ang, 12.2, 12.6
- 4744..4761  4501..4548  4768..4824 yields -0.2 Ang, 11.7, 13.1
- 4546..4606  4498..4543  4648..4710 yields -1.8 Ang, 11.7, 12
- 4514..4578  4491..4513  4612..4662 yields 2.1 Ang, 12.1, 12.4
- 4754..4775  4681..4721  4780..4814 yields 0.2 Ang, 12.3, 13.1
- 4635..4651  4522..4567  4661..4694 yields -0.1 Ang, 11.6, 12.1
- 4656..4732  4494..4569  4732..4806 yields 2.6 Ang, 11.9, 13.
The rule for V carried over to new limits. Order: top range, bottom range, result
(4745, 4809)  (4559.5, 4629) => 1.12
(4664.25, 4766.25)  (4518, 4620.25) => 1.10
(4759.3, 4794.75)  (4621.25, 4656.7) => 1.10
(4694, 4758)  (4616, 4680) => 1.06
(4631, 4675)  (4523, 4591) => 1.05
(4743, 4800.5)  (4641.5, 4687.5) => 1.13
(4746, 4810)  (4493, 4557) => 1.24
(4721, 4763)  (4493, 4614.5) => 1.16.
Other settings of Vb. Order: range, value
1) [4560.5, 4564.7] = 12.7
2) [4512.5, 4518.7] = 12.1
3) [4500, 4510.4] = 12.5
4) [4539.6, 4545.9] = 11.6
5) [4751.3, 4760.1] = 13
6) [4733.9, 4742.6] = 12.7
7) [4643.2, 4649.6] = 11.8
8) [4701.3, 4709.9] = 11.7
